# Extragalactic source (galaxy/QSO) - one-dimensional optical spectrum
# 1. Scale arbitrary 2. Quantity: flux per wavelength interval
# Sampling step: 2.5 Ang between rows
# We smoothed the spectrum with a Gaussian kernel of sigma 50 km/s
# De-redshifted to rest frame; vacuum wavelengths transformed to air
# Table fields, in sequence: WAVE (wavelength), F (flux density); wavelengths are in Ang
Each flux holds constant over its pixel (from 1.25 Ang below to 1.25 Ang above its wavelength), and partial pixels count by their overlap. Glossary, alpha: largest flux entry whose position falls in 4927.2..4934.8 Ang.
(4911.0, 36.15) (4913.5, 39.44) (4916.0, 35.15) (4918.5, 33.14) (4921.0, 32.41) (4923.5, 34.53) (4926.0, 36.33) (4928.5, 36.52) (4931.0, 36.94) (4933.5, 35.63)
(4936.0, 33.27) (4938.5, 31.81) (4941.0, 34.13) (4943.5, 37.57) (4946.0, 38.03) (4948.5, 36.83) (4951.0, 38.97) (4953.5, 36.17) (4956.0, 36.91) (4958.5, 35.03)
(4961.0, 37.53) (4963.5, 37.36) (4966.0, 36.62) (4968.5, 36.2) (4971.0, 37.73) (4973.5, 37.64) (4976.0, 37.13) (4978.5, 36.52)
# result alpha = 36.94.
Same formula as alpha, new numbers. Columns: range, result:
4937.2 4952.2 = 38.97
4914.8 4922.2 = 35.15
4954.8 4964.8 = 37.53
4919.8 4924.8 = 34.53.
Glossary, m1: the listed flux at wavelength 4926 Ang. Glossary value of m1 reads 36.33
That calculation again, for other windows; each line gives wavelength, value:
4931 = 36.94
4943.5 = 37.57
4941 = 34.13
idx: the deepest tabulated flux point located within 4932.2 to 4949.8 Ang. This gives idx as 31.81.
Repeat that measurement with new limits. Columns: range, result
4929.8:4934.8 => 35.63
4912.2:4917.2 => 35.15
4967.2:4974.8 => 36.2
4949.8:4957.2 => 36.17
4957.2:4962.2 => 35.03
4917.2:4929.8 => 32.41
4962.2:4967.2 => 36.62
